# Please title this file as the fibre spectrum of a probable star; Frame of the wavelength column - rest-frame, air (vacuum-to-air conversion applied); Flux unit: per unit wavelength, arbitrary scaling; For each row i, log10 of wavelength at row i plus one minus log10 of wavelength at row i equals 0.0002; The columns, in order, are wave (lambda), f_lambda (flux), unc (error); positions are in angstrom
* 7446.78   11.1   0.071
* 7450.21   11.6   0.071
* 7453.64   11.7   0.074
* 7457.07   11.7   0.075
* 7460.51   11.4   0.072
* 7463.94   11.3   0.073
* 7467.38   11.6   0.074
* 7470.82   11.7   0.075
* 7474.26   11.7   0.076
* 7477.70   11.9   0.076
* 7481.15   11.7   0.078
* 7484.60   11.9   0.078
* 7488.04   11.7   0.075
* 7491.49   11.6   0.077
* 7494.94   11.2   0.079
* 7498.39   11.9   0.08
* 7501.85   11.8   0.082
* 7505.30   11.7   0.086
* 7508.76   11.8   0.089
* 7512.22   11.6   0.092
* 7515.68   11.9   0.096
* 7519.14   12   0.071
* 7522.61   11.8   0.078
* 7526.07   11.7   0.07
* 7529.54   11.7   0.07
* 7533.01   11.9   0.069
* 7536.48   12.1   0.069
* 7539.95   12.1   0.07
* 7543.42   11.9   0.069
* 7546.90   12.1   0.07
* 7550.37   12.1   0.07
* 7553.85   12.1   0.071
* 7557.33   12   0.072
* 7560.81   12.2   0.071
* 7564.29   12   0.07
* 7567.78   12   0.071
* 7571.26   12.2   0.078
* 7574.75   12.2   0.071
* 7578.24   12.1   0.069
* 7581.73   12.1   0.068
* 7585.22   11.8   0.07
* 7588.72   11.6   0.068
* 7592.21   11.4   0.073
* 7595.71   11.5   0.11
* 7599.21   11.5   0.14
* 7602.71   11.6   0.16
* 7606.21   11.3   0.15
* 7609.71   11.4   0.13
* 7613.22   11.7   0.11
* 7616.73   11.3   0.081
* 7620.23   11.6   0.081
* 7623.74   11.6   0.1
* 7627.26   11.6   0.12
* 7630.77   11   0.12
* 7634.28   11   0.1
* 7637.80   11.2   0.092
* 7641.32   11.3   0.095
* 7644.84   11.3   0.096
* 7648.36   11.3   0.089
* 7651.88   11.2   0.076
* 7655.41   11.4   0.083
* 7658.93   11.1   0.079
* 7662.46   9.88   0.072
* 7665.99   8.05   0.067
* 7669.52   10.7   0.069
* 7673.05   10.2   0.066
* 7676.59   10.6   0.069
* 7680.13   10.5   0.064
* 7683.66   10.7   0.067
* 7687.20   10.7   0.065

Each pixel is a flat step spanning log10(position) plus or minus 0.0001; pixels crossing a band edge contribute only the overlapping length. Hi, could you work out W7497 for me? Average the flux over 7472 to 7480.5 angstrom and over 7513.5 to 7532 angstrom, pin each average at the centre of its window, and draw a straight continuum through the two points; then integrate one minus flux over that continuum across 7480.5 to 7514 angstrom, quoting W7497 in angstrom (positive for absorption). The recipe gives 0.3 angstrom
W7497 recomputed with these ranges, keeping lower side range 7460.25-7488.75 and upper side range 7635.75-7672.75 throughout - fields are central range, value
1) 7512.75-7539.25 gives -1.1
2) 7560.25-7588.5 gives -2.3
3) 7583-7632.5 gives -2.4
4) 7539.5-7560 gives -1.4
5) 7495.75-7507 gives -0.2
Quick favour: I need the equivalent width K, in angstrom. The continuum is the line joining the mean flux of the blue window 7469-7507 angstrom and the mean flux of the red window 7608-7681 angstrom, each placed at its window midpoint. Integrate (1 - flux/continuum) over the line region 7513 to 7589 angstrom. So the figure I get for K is -3.9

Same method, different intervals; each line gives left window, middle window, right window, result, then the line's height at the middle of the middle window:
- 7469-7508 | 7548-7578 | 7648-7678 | -2.5 angstrom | 11.2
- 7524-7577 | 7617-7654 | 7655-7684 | -1.8 angstrom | 10.8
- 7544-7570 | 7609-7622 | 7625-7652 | 0.0 angstrom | 11.5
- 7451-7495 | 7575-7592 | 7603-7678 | -1.0 angstrom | 11.2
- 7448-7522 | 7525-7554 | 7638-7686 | -1.5 angstrom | 11.4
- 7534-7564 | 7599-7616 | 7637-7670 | -0.3 angstrom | 11.3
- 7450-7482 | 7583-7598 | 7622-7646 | -0.3 angstrom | 11.4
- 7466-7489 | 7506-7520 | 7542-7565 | 0.1 angstrom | 11.9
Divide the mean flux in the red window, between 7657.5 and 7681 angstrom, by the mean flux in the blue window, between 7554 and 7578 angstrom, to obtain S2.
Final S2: 0.8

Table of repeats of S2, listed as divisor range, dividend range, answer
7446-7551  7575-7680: 0.95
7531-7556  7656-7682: 0.85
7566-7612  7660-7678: 0.84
